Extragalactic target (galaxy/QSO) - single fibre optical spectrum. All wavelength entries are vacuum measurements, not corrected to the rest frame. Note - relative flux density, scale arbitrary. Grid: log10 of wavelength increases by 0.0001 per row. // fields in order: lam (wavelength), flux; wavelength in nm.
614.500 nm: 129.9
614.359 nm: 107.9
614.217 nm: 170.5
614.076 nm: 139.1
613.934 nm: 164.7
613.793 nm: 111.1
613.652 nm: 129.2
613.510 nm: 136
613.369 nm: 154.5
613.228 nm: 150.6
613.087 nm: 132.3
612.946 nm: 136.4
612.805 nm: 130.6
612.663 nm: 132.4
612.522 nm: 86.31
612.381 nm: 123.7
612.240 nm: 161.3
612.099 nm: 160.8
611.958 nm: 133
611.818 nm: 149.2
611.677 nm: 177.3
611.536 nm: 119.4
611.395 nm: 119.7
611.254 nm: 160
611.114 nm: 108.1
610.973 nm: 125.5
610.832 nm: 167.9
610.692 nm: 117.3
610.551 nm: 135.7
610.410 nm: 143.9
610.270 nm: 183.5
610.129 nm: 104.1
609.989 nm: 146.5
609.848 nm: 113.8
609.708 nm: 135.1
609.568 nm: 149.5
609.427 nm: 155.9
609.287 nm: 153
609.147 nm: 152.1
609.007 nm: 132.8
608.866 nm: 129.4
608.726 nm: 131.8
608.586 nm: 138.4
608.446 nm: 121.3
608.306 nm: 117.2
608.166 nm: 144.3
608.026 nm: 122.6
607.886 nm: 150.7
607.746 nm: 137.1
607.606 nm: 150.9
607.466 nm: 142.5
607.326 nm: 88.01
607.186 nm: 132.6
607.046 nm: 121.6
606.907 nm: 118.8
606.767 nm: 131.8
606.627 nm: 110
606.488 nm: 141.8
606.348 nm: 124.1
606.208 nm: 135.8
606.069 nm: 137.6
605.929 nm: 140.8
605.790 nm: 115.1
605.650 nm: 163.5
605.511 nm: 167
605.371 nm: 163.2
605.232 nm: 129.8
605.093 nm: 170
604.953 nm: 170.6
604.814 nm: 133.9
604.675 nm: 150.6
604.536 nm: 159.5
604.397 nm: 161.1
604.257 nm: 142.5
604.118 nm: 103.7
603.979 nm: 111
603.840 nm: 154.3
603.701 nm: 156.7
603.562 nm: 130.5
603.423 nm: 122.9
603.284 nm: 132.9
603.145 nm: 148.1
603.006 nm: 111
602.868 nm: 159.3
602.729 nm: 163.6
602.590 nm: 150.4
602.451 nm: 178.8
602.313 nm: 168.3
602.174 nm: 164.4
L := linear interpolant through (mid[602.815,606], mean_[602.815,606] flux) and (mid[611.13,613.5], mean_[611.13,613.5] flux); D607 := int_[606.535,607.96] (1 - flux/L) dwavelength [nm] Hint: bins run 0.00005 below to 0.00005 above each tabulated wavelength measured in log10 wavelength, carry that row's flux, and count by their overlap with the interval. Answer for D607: 0.13 nm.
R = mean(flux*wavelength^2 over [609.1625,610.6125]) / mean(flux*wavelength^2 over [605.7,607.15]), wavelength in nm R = 1.1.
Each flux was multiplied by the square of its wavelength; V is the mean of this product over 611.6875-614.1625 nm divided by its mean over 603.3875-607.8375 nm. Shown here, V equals 1.03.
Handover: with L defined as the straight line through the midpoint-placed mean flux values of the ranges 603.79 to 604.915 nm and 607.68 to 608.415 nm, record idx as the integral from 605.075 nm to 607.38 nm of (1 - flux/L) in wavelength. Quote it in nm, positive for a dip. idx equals 0.046 nm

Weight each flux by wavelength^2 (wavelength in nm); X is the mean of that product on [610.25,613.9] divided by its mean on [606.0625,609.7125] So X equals 1.04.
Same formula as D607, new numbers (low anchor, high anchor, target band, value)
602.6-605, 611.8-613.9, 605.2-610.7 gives 0.11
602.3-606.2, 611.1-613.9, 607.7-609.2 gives 0.07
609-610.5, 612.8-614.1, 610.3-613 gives 0.08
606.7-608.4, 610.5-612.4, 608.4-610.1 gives -0.04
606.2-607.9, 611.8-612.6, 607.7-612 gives -0.19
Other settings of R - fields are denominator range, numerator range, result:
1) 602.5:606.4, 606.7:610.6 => 0.96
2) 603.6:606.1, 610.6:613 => 0.95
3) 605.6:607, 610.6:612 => 1.07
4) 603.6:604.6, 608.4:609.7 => 1.02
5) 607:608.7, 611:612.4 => 1.10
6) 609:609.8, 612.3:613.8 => 0.90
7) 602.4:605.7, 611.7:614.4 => 0.97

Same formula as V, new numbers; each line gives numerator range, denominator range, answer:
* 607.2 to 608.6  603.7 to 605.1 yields 0.91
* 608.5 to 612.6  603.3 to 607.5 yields 1.02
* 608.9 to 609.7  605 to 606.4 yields 1.02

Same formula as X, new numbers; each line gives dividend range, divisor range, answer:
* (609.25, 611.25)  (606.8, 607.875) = 1.09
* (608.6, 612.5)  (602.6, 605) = 1.01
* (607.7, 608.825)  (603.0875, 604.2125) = 1.02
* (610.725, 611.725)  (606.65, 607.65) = 1.12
